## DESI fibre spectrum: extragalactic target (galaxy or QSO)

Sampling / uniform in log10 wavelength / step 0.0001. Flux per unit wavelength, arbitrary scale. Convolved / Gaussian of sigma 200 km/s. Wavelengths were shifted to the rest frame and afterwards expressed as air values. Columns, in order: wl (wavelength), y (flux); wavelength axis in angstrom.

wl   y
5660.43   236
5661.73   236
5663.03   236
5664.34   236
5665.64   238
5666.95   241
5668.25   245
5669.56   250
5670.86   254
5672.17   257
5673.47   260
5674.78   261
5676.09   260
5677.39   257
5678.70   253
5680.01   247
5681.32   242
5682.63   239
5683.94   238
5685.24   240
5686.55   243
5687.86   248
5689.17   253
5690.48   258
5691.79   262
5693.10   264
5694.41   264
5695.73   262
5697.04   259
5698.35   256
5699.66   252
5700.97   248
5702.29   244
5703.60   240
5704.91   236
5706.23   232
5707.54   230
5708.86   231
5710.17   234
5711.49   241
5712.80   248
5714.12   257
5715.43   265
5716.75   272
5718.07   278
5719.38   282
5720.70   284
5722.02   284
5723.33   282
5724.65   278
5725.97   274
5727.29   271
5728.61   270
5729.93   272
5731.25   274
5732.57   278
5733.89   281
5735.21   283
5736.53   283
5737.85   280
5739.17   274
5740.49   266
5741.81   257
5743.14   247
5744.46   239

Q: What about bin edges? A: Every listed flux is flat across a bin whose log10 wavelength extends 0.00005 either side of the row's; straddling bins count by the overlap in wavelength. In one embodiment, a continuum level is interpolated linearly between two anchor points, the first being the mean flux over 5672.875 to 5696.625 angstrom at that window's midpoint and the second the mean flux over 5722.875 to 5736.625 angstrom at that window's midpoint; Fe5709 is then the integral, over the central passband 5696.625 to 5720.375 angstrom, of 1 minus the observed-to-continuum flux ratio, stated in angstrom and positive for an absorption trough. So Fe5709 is 1.3 angstrom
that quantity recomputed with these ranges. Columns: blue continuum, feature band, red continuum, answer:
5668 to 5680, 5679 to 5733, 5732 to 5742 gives 1.9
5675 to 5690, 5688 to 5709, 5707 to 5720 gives 0.1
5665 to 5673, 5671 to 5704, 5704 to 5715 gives -1.1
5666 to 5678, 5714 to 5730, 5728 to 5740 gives -0.2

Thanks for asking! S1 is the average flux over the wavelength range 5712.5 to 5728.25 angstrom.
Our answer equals 273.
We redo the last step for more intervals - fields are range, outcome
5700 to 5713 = 238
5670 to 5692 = 251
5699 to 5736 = 262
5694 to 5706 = 250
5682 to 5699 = 253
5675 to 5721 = 252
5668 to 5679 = 256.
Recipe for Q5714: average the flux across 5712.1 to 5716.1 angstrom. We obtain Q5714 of 257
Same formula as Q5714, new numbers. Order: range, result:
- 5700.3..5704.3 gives 244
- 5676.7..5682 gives 250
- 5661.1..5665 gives 236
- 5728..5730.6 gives 271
